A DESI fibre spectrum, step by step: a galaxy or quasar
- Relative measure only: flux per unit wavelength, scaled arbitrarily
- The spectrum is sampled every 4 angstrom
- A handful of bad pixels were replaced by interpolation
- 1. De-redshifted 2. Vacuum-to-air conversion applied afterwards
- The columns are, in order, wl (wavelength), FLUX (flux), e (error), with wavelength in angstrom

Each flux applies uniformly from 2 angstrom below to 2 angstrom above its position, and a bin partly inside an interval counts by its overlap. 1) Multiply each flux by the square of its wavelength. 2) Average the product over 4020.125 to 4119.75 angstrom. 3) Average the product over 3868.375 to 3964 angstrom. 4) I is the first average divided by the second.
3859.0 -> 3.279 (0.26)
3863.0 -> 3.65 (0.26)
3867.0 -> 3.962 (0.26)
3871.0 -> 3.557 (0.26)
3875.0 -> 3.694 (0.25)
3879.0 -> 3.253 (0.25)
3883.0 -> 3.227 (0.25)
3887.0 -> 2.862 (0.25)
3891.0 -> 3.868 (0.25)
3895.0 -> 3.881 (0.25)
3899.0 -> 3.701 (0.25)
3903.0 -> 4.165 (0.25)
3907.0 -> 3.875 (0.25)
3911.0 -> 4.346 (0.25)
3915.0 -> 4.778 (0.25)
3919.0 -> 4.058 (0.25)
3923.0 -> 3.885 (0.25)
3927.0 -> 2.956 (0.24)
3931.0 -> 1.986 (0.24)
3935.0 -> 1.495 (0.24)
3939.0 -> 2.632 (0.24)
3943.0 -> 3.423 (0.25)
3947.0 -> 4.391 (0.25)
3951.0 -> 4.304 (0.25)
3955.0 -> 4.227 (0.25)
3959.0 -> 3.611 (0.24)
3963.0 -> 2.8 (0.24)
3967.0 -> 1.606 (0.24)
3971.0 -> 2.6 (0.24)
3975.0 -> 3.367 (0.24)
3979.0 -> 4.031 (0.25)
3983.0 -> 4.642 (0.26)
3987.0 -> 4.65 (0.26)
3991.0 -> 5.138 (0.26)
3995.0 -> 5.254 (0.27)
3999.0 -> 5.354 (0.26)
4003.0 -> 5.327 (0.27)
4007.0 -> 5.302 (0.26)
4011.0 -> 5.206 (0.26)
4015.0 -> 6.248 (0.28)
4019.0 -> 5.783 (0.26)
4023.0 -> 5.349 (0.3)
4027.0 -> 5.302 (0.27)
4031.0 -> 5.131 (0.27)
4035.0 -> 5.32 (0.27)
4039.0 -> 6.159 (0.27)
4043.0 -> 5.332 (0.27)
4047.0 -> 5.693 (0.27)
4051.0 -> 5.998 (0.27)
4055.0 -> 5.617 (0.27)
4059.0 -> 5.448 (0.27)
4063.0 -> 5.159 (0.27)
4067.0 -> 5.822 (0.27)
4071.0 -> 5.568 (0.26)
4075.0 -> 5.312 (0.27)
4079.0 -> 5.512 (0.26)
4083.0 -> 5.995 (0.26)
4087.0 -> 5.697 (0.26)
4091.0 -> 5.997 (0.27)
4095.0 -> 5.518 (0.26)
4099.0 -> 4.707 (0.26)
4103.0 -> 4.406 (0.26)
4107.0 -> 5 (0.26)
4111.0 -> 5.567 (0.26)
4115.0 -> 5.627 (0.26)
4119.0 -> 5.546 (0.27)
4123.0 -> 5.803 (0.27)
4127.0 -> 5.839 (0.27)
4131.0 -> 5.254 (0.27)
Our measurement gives 1.66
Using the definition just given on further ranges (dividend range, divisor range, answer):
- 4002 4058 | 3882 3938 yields 1.69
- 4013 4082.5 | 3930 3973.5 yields 1.93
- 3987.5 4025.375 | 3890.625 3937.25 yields 1.59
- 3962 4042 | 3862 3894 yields 1.45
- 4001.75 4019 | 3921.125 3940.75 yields 2.24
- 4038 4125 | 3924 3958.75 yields 1.83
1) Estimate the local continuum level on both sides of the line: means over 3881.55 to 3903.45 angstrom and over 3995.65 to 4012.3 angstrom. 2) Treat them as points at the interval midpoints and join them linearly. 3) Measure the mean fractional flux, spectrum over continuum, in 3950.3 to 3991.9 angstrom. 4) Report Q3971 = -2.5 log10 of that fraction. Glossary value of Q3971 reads 0.29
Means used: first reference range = 3.59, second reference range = 5.3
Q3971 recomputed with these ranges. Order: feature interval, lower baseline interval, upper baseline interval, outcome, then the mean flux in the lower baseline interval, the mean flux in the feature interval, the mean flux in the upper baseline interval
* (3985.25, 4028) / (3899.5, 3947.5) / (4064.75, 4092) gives -0.151 mag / 3.48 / 5.36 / 5.68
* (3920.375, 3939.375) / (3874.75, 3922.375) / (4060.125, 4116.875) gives 0.471 mag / 3.82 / 2.64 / 5.42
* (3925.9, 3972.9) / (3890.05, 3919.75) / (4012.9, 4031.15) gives 0.478 mag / 4.09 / 3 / 5.6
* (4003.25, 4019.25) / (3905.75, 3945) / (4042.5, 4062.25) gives -0.147 mag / 3.33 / 5.58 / 5.61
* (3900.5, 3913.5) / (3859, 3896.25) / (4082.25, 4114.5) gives -0.100 mag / 3.53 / 4.14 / 5.35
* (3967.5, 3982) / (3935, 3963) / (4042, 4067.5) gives 0.241 mag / 3.53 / 3.24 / 5.58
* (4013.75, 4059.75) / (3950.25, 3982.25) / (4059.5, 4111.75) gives -0.229 mag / 3.33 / 5.61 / 5.4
